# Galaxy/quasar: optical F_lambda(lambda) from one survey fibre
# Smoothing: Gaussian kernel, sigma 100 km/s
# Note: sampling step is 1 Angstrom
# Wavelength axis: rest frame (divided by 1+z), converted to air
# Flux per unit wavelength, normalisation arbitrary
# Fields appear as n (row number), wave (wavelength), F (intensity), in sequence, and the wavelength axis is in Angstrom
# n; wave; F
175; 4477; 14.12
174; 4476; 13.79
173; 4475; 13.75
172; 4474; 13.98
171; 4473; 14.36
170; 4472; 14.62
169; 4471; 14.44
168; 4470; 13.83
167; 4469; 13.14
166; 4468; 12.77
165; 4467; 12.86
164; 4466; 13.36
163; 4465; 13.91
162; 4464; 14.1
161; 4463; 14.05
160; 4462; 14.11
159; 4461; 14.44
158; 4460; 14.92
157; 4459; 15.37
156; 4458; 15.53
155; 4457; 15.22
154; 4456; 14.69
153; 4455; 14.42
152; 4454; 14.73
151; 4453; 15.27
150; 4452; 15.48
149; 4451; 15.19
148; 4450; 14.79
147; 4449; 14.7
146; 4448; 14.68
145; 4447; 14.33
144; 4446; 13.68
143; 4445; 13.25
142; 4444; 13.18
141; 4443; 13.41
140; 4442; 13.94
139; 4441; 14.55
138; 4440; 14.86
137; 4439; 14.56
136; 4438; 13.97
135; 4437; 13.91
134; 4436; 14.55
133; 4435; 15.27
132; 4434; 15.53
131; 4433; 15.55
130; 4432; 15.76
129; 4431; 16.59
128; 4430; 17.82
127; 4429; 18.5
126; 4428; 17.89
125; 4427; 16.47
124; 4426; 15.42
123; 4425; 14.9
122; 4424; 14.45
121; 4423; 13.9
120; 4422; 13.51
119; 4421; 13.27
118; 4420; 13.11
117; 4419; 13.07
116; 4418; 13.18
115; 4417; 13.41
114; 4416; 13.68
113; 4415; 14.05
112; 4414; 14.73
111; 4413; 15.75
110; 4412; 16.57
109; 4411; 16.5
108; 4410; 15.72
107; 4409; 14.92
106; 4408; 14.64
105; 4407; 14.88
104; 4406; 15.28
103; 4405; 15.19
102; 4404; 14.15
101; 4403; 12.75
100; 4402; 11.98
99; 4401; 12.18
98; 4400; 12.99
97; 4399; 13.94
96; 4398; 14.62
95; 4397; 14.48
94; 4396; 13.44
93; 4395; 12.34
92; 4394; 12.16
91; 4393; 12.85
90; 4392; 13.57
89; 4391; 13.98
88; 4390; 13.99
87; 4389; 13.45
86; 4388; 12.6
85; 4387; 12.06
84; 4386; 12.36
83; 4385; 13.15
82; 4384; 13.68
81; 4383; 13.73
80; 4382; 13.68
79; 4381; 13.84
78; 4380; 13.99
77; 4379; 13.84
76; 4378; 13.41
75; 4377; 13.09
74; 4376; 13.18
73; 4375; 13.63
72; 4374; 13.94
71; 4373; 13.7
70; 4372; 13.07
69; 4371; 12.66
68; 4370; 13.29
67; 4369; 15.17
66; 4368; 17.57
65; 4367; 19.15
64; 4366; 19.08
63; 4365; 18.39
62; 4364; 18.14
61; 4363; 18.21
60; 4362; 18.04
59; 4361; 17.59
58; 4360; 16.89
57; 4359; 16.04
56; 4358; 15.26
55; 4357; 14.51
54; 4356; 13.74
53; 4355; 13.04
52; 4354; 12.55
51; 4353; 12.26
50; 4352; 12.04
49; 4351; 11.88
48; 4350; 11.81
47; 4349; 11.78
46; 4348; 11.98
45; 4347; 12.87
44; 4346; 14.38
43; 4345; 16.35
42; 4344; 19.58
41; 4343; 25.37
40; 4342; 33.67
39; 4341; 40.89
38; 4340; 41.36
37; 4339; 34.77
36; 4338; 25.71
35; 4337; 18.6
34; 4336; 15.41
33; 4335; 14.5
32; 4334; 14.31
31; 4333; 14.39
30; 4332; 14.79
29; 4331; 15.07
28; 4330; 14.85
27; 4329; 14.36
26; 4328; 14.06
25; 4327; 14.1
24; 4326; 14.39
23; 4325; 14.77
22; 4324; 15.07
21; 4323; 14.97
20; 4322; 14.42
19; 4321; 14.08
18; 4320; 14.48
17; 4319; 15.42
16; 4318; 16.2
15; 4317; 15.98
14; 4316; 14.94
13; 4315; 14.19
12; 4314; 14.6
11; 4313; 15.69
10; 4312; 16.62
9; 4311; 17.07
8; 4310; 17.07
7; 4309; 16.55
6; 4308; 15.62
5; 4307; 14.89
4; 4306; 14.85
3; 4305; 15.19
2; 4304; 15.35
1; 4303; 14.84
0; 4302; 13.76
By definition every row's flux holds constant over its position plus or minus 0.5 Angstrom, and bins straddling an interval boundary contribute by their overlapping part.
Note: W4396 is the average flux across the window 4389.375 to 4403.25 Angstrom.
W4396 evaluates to 13.2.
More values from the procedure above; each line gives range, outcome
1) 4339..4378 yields 17.2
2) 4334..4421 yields 15.7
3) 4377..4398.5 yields 13.4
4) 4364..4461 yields 14.5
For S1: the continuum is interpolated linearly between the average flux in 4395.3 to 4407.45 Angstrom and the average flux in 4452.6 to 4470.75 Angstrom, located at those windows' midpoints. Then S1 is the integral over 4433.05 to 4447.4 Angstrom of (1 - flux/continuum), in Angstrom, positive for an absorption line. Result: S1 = -0.2 Angstrom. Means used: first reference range 13.8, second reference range 14.3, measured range 14.3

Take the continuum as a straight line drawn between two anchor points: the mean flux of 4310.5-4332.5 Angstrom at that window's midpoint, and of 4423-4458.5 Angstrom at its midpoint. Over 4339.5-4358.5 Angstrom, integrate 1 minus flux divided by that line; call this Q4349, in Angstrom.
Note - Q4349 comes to -4.0 Angstrom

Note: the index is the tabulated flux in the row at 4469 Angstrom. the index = 13.14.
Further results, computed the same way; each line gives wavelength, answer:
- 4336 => 15.41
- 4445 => 13.25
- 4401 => 12.18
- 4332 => 14.79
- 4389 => 13.45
